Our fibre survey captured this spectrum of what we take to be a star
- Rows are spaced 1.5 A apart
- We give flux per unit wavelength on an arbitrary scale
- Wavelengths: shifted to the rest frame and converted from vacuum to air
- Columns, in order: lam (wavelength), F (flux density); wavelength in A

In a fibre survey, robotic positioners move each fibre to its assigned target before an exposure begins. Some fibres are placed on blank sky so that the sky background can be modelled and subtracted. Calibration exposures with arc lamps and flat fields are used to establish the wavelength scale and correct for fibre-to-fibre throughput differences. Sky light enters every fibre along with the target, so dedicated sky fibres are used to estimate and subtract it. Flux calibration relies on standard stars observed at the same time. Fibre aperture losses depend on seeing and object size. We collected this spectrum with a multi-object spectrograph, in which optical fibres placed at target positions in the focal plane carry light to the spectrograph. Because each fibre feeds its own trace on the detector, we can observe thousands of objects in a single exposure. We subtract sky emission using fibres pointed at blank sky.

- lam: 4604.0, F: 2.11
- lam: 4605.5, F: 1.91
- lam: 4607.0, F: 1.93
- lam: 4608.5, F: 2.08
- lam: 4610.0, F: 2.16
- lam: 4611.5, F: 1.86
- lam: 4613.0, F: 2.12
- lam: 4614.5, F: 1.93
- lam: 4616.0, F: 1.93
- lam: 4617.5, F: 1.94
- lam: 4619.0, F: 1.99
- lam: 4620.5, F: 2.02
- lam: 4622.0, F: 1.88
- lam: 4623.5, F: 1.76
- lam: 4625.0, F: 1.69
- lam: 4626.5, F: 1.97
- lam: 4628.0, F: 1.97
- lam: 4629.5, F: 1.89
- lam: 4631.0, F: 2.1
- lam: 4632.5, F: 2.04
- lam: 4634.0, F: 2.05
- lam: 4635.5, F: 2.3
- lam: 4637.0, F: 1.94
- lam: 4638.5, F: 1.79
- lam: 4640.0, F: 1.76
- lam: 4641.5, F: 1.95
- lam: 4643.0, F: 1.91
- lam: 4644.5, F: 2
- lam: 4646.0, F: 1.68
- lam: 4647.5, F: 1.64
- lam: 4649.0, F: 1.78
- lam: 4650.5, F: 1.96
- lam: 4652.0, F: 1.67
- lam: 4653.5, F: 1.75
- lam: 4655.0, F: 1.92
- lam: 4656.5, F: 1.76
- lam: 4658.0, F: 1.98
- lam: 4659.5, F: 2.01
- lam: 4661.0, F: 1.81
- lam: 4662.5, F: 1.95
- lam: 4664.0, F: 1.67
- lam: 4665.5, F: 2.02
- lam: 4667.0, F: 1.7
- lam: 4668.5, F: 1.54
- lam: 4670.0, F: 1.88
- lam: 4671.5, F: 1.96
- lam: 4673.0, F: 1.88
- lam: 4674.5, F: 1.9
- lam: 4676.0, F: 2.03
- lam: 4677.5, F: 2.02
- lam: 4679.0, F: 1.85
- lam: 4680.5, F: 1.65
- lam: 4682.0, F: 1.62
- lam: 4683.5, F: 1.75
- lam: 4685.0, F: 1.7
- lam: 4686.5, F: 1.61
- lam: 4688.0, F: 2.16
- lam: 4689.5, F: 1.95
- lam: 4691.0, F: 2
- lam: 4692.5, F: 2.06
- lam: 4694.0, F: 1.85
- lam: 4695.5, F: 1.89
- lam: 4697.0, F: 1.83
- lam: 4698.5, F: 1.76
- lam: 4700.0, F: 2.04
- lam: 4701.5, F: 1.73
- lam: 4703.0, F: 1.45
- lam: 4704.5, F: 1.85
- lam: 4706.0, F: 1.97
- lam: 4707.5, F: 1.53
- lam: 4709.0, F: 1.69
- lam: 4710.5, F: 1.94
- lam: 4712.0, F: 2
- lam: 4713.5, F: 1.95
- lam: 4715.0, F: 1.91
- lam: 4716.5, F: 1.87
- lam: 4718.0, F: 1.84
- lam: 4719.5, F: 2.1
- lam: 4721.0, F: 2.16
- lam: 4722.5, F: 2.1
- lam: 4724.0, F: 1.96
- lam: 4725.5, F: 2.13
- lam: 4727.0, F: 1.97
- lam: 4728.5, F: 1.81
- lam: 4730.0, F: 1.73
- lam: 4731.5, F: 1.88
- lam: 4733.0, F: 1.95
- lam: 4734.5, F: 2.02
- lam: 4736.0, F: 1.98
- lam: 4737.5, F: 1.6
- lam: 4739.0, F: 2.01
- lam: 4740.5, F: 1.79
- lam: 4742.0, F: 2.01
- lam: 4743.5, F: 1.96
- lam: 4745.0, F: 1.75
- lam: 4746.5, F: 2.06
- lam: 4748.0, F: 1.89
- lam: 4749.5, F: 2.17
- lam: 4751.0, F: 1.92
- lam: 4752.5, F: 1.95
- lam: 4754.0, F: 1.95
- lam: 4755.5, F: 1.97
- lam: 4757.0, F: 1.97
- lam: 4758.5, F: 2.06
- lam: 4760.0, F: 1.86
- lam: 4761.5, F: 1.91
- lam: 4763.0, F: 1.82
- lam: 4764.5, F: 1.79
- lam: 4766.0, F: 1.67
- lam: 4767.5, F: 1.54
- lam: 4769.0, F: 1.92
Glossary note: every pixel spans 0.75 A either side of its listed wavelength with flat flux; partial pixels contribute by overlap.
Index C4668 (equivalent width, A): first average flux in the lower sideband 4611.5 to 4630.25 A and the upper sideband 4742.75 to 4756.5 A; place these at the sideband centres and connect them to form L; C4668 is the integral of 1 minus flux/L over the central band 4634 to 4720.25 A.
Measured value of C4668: 3.6 A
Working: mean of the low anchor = 1.92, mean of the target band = 1.86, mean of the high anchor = 1.96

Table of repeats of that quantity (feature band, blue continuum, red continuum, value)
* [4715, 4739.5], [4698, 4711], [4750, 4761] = -1.2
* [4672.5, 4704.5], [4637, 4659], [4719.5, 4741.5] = 0.7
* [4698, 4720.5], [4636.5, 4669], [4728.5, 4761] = 0.5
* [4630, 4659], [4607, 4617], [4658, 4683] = 0.3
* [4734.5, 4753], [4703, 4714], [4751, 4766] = -0.5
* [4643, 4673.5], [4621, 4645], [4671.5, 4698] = 1.2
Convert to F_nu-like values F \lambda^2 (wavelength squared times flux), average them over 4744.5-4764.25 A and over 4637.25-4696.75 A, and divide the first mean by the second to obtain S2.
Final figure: 1.09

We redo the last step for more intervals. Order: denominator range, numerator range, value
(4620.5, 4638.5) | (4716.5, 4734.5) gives 1.05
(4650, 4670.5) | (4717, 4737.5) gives 1.10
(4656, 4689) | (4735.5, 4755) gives 1.08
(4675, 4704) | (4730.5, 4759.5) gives 1.08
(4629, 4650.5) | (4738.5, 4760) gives 1.07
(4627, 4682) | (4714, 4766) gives 1.07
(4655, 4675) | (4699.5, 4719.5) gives 1.01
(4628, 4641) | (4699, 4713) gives 0.94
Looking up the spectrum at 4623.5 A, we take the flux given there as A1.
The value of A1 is 1.76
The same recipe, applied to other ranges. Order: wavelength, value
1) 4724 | 1.96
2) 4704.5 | 1.85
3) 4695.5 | 1.89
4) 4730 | 1.73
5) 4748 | 1.89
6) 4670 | 1.88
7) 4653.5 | 1.75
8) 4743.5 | 1.96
